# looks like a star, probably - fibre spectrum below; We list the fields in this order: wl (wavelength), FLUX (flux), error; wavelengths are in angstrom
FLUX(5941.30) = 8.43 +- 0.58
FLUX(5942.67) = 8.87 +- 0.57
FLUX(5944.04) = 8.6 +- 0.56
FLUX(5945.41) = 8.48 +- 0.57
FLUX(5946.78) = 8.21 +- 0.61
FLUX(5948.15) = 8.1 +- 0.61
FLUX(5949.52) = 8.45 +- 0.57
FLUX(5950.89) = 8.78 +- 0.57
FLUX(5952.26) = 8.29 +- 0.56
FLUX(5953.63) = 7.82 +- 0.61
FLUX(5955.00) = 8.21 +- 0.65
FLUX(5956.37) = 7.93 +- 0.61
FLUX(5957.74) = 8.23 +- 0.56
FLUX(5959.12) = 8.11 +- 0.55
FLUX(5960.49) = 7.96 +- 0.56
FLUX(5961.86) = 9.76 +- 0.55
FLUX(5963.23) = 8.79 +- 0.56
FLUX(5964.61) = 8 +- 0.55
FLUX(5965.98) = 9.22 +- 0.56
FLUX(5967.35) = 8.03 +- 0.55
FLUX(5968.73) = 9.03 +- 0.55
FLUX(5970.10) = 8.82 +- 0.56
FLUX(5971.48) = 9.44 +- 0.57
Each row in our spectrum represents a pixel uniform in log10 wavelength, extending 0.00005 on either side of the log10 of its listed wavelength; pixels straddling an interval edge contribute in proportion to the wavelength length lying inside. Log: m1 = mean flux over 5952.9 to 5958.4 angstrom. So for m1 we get 8.06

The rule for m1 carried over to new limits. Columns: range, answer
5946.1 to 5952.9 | 8.37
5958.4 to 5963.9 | 8.65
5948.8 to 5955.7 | 8.31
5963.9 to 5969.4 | 8.56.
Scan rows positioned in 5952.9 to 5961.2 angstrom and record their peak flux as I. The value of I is 8.23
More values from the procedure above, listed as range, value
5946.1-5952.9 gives 8.78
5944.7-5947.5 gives 8.48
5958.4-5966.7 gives 9.76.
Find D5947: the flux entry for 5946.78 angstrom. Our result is 8.21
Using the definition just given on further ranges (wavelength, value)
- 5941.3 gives 8.43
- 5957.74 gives 8.23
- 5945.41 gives 8.48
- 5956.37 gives 7.93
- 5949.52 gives 8.45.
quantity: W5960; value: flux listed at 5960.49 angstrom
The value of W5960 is 7.96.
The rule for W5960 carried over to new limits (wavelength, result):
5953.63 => 7.82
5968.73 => 9.03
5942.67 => 8.87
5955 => 8.21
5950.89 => 8.78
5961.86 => 9.76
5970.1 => 8.82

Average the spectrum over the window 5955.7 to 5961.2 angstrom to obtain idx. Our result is 8.06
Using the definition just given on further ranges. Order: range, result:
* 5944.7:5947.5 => 8.34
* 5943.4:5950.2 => 8.36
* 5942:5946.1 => 8.64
